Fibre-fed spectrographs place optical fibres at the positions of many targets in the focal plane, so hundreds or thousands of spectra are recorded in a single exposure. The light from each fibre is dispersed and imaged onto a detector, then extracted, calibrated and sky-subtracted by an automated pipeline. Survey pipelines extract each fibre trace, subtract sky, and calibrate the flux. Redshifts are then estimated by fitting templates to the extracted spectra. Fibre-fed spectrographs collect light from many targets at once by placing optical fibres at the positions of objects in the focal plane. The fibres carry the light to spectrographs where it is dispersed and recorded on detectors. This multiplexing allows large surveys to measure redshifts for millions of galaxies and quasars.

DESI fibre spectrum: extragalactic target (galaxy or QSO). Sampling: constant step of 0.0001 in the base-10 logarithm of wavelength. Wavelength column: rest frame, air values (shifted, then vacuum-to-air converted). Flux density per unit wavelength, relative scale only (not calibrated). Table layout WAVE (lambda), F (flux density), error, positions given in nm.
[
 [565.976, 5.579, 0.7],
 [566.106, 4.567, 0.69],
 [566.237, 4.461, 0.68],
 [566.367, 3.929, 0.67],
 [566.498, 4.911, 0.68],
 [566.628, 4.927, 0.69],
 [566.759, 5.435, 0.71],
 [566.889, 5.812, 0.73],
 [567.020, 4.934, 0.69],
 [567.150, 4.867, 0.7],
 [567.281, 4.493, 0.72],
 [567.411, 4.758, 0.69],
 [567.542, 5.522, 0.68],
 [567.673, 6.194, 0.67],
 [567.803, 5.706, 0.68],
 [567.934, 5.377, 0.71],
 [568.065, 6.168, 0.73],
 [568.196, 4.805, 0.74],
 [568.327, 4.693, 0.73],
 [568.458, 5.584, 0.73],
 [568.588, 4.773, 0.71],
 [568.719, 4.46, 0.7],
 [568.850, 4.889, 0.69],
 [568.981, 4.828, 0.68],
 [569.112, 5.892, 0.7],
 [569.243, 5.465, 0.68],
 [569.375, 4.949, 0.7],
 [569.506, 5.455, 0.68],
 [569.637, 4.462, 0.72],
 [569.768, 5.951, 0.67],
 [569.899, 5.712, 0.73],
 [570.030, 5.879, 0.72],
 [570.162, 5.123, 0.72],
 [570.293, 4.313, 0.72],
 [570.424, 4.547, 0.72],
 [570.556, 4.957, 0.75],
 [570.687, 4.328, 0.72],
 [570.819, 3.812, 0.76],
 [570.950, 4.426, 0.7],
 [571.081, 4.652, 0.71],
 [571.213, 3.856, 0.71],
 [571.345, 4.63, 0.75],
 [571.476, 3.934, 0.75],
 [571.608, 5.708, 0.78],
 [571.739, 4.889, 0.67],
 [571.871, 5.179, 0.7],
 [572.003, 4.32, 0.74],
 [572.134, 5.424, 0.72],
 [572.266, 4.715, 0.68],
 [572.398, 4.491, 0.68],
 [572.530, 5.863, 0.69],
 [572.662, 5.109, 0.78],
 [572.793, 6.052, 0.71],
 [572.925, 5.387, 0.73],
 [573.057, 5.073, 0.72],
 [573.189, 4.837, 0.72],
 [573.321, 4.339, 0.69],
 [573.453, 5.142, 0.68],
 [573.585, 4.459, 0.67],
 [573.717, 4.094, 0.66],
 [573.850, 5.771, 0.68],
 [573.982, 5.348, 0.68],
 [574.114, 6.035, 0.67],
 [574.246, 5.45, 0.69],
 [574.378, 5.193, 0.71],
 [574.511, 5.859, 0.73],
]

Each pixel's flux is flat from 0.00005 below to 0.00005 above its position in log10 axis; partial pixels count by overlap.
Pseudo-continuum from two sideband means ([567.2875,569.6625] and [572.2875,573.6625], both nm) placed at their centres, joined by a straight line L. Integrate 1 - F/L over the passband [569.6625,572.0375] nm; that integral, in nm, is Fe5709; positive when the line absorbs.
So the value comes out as 0.159 nm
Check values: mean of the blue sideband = 5.22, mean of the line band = 4.79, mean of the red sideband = 5.06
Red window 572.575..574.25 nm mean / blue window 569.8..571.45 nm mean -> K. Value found 1.10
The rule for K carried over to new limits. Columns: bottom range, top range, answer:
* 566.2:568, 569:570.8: 1.00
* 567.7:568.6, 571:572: 0.87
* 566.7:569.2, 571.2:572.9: 0.95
